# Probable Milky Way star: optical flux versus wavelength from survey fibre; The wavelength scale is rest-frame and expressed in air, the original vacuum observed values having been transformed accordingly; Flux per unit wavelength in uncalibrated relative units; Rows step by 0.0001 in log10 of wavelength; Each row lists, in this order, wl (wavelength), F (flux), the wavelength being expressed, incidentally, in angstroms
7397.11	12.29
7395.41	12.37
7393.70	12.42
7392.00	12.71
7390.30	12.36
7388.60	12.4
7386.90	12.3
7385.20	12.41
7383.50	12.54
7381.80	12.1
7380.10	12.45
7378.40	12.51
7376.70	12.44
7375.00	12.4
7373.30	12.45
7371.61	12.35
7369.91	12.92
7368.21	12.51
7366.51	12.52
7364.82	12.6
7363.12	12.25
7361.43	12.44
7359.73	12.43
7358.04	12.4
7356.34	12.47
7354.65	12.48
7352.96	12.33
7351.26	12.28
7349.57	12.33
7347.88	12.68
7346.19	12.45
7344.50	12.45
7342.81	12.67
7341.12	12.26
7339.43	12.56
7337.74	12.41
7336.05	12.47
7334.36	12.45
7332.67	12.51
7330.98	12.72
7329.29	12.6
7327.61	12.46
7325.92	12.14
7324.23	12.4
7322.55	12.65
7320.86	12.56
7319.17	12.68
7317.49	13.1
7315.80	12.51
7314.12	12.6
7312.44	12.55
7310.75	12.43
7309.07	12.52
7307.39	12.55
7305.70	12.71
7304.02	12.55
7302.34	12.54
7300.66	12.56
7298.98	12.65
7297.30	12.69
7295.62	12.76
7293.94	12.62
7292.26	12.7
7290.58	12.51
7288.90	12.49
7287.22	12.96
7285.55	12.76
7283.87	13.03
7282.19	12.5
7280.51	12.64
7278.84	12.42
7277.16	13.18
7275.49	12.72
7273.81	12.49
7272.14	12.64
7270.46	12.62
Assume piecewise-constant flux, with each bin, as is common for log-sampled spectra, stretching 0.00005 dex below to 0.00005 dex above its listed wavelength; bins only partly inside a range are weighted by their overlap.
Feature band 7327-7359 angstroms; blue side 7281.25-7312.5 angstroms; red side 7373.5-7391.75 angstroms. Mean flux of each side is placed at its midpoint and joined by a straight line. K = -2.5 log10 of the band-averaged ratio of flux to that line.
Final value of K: 0.00 mag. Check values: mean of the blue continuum 12.6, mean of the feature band 12.5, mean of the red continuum 12.4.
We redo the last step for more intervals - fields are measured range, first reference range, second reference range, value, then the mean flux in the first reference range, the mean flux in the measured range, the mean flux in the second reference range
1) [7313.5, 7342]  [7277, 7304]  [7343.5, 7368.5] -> 0.00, 12.7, 12.5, 12.4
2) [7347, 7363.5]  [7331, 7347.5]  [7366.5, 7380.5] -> 0.01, 12.5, 12.4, 12.5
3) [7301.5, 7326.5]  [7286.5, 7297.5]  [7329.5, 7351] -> 0.00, 12.7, 12.6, 12.5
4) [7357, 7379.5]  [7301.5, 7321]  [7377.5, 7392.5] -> 0.00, 12.6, 12.5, 12.4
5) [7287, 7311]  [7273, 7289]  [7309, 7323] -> 0.01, 12.7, 12.6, 12.6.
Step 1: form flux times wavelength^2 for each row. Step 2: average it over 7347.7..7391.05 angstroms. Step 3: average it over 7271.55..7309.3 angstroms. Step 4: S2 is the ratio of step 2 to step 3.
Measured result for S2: 1.0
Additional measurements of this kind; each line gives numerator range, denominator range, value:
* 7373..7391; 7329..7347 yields 1.00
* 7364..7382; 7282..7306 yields 1.01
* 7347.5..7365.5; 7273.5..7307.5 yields 1.00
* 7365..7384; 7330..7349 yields 1.01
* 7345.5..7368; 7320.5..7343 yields 1.00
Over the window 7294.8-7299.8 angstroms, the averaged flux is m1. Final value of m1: 12.7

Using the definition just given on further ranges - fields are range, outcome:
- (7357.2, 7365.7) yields 12.4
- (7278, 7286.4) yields 12.7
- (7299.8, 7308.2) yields 12.6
